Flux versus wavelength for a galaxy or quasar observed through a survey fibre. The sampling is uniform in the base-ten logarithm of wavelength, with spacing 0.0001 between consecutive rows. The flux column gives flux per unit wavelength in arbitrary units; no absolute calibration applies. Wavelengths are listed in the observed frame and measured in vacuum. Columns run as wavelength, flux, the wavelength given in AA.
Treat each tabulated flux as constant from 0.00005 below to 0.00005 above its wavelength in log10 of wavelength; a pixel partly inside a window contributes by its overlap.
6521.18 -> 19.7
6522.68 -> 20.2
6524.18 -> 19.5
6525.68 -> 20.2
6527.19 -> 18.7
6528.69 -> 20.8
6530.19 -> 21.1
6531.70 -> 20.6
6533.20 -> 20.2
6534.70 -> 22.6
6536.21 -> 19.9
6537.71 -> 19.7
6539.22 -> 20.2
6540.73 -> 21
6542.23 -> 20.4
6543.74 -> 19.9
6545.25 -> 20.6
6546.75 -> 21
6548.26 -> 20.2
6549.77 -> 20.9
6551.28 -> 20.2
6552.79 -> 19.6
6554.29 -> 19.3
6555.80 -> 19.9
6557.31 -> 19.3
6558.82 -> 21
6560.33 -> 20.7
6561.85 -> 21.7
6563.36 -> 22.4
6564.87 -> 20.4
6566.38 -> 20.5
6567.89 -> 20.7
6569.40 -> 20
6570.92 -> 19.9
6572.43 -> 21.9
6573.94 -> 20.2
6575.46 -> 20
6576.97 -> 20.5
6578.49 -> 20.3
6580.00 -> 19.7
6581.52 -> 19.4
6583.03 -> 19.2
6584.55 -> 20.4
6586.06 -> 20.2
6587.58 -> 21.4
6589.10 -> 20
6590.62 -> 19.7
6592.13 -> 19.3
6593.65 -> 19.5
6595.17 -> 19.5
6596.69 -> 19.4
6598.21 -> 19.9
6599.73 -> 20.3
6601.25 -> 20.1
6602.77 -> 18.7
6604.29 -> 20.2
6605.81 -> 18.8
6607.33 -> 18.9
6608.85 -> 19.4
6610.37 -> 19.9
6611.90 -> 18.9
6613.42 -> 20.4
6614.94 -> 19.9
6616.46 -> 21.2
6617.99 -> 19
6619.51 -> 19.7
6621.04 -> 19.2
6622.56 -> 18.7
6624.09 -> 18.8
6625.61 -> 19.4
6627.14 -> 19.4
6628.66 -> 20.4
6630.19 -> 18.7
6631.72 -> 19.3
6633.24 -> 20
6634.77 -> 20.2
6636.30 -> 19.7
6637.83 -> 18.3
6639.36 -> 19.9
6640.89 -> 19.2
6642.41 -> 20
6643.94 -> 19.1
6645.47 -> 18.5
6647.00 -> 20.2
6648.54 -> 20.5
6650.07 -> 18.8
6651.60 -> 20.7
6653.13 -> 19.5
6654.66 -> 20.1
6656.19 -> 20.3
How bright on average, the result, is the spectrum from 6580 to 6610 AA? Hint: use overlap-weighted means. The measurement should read 19.7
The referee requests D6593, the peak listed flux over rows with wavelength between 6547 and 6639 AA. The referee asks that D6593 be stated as 22.4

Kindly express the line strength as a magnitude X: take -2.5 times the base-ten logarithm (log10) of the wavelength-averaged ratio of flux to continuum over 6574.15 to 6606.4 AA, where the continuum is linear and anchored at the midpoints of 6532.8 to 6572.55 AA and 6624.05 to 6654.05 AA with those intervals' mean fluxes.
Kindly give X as 0.01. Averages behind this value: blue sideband 20.5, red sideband 19.6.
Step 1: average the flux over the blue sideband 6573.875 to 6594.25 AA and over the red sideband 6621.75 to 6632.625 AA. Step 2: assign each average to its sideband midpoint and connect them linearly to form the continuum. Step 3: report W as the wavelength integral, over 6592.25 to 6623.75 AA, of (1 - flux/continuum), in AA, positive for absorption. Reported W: 0.0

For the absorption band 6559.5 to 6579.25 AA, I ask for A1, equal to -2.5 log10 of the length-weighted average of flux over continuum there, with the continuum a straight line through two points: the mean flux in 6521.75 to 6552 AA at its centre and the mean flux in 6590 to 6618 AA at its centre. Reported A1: -0.04 mag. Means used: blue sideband 20.4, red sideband 19.7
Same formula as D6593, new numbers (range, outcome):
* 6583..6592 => 21.4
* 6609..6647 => 21.2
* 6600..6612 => 20.2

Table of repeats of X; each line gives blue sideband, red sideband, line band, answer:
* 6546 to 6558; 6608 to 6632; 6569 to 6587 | -0.02 mag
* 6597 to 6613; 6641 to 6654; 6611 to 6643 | 0.00 mag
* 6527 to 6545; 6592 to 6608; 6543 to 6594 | -0.02 mag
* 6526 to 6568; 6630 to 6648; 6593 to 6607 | 0.02 mag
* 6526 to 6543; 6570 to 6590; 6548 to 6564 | -0.01 mag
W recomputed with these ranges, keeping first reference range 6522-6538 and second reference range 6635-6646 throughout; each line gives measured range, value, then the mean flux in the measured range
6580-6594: -0.1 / 19.9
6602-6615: 0.1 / 19.4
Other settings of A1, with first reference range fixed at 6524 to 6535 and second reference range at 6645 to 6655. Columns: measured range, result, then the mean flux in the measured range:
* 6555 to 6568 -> -0.02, 20.7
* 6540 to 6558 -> 0.01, 20.2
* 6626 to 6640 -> 0.02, 19.5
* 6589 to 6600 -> 0.02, 19.7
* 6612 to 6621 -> 0.00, 19.9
